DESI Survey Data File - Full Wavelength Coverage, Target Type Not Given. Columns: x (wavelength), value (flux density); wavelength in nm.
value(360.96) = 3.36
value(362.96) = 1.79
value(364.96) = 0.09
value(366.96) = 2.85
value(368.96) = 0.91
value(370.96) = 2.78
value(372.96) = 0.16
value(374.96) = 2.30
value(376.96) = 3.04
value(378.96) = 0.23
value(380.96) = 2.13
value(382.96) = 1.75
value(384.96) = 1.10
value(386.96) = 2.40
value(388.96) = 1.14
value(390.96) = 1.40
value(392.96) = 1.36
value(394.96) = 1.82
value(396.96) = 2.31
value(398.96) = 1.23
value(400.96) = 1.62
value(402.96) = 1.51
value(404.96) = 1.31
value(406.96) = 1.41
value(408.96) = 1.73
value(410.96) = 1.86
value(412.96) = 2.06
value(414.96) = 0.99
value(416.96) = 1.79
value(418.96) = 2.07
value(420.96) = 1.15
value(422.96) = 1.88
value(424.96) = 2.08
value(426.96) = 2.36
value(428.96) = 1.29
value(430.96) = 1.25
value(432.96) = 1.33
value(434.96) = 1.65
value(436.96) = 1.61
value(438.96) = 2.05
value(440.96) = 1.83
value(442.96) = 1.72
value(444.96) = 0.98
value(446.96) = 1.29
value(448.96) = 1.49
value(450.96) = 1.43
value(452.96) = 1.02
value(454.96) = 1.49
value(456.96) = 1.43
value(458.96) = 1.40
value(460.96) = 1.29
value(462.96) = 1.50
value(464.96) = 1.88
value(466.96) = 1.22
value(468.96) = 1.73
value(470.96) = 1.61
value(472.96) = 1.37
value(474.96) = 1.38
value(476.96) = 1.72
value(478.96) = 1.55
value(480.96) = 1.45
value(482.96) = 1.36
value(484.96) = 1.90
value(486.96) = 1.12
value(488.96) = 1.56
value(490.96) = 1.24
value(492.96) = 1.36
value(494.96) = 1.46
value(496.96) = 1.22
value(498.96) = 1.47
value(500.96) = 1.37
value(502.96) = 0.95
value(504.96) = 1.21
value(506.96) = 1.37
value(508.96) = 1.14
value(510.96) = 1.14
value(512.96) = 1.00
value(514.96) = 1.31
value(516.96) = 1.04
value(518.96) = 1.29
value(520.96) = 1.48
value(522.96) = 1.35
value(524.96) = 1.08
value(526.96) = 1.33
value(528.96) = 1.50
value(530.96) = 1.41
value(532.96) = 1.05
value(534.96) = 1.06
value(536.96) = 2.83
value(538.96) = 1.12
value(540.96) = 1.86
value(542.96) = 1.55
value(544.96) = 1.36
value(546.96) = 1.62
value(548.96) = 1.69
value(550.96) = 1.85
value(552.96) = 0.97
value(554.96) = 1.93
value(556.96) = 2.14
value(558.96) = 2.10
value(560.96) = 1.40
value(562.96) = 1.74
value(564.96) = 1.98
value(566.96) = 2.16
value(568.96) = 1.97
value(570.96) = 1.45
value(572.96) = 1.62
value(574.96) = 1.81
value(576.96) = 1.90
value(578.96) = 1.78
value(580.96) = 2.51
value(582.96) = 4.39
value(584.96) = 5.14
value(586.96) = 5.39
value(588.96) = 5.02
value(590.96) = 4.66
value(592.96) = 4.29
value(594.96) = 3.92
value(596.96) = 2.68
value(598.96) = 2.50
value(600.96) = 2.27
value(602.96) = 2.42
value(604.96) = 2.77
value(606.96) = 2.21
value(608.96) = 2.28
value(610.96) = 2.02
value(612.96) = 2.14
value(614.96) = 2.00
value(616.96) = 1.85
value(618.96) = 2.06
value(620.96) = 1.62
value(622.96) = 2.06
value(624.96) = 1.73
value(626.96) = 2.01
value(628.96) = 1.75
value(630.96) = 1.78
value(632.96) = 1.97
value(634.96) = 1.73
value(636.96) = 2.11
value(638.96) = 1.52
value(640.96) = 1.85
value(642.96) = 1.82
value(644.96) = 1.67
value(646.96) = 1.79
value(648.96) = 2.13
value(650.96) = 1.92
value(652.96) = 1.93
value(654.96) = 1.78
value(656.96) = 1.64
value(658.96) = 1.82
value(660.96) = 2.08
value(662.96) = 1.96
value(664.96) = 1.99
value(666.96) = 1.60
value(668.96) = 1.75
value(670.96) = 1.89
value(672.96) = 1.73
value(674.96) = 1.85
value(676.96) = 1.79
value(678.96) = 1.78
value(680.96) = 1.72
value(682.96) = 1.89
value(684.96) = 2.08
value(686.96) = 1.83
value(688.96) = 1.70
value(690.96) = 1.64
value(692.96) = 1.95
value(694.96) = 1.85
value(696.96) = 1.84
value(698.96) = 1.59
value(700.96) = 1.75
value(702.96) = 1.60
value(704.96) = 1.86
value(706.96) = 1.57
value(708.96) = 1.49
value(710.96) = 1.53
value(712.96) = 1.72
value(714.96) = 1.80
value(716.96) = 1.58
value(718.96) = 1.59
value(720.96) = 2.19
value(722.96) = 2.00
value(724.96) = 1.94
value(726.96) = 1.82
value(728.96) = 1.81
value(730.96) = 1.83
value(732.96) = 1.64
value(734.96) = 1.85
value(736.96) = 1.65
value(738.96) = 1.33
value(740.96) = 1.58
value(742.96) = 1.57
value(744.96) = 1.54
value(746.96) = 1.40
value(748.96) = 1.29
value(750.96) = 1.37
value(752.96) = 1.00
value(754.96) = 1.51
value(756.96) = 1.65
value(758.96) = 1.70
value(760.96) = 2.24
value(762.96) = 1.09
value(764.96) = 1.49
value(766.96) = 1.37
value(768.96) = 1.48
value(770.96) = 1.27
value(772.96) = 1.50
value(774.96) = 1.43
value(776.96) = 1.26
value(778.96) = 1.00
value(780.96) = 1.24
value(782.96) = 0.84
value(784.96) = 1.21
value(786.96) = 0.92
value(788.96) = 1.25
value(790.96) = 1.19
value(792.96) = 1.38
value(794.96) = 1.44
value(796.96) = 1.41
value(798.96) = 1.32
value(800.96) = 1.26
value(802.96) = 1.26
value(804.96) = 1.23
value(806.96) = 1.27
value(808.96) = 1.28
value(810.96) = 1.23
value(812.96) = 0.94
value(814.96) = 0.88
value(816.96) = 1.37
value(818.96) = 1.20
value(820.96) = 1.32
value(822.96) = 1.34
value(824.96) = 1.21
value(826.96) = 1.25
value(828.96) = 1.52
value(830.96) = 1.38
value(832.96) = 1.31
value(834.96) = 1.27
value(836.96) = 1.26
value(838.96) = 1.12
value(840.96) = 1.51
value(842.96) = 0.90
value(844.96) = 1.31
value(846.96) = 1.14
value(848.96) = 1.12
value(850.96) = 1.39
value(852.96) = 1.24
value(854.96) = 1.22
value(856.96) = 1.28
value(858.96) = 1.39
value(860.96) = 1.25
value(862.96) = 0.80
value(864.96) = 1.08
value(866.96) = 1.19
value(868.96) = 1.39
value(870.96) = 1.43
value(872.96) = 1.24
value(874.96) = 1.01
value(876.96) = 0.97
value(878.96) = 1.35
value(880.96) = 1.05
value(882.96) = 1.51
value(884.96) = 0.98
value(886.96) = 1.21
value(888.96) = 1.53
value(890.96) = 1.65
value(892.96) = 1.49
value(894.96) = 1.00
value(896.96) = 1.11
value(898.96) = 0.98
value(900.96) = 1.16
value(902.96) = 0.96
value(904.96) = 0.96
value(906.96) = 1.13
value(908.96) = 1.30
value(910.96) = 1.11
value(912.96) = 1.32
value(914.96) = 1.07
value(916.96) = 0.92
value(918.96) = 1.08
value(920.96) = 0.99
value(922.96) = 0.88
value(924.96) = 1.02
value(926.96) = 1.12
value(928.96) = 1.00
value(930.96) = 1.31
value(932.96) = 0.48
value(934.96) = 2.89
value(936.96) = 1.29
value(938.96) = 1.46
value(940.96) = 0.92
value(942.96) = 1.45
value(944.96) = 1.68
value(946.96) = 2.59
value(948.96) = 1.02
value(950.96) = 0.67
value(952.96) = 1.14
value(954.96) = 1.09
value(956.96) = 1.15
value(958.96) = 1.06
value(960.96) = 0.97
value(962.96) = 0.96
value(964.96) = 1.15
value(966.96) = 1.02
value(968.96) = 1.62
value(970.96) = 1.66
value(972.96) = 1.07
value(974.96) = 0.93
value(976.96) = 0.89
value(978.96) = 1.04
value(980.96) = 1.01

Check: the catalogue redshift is 0.441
